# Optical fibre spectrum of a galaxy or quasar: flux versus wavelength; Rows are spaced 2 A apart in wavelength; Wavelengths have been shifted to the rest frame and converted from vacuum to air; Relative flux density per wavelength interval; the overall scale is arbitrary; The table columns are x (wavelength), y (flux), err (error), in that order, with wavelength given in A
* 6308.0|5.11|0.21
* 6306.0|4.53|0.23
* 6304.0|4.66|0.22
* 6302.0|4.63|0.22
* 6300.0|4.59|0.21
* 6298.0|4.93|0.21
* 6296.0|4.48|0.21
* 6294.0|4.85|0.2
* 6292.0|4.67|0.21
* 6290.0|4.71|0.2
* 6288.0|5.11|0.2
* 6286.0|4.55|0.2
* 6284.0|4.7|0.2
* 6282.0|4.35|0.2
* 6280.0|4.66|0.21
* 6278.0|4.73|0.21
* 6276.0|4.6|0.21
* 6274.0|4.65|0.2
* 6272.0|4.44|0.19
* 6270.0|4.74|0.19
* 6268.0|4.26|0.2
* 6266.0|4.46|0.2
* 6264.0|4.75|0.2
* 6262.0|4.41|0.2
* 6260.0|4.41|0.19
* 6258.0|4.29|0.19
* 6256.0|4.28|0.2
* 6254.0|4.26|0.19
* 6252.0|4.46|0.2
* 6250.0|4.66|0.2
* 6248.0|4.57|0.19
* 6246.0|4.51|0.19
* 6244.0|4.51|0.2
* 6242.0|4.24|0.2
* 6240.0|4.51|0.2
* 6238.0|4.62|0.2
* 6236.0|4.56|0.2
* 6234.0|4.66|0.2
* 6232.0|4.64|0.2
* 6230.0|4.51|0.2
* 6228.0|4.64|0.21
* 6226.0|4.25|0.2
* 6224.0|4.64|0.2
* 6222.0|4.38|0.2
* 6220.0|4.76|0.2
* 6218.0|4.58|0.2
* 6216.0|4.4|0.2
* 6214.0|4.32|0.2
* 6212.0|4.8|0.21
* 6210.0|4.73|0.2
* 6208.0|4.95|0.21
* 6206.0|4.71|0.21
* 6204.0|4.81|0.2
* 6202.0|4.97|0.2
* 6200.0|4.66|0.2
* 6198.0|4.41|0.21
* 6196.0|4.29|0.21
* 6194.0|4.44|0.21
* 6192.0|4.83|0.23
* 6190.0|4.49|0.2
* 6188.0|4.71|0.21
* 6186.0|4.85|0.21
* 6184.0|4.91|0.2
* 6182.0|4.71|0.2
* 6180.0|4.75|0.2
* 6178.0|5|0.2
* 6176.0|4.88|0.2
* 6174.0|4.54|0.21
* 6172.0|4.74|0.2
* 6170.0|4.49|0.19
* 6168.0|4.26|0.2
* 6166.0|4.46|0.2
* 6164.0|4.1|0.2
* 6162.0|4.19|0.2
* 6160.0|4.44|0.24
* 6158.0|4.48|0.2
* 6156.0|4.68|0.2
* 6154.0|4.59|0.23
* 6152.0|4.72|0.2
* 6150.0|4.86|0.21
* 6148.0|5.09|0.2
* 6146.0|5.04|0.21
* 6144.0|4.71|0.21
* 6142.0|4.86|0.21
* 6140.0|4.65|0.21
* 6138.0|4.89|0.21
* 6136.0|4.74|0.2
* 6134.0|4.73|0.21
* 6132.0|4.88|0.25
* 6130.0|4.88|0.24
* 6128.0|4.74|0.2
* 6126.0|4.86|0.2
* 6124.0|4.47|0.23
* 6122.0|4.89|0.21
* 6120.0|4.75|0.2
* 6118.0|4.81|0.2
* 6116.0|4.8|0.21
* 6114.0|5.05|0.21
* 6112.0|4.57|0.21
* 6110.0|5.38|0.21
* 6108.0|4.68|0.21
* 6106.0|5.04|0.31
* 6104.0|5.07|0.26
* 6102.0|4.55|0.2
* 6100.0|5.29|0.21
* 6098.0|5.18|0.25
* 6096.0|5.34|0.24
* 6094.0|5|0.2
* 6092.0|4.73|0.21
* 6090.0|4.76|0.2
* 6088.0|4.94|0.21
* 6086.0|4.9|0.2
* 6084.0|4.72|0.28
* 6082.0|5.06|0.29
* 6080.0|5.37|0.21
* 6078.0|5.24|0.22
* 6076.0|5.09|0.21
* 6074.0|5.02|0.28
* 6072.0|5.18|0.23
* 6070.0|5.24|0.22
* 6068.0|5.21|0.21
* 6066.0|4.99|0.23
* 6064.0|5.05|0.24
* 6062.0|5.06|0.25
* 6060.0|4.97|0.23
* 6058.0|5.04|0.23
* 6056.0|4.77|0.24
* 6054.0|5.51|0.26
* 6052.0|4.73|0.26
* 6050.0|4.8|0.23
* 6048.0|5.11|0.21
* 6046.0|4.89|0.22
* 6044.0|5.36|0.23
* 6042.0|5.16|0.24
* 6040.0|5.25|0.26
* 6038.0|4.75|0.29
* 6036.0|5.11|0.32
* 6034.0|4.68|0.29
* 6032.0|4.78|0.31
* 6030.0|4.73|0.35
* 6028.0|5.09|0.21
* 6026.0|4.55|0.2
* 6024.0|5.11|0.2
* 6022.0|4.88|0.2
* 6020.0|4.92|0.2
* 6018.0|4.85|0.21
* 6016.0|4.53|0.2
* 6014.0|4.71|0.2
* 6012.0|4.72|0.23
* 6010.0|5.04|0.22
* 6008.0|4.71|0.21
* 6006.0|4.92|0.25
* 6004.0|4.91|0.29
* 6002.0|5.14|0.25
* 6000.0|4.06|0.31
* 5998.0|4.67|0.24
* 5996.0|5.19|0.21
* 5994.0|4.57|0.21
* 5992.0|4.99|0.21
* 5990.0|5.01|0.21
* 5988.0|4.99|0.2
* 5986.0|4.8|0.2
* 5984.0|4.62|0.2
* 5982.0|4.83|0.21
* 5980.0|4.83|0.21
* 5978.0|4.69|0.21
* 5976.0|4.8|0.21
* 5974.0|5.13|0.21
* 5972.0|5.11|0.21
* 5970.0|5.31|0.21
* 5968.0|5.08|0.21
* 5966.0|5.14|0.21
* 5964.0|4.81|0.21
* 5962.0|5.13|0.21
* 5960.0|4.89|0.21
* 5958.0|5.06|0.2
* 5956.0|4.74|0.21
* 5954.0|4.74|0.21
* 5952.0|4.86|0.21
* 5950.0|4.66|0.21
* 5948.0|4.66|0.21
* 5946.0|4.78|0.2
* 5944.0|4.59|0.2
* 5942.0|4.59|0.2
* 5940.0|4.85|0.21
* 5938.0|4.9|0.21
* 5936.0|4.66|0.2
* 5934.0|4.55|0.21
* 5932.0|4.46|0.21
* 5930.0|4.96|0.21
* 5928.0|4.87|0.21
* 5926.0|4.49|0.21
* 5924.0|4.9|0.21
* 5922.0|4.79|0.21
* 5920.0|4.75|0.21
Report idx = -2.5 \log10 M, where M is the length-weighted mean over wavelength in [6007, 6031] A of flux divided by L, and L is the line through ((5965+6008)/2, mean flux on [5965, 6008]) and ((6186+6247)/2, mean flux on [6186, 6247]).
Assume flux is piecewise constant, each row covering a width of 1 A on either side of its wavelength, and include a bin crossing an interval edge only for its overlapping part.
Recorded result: 0.01 mag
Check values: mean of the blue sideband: 4.89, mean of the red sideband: 4.59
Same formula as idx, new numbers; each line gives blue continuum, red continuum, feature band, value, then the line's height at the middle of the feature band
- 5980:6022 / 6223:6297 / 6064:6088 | -0.077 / 4.74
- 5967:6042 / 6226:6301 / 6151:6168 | 0.057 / 4.69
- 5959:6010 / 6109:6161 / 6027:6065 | -0.031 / 4.85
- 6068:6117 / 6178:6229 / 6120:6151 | 0.012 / 4.87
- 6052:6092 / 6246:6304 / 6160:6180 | 0.068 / 4.82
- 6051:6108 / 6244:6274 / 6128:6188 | 0.021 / 4.79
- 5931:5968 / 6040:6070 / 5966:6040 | 0.013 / 4.93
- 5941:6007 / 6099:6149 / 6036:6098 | -0.041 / 4.86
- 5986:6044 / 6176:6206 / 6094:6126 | -0.032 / 4.78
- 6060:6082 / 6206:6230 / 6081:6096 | 0.036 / 5.07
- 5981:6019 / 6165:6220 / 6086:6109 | -0.052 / 4.73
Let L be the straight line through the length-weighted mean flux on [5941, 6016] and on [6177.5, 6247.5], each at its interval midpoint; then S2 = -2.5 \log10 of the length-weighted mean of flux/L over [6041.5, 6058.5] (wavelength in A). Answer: -0.06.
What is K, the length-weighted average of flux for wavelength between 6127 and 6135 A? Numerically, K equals 4.81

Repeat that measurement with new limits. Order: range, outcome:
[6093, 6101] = 5.2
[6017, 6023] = 4.88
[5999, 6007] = 4.76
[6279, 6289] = 4.67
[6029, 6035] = 4.73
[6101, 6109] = 4.83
